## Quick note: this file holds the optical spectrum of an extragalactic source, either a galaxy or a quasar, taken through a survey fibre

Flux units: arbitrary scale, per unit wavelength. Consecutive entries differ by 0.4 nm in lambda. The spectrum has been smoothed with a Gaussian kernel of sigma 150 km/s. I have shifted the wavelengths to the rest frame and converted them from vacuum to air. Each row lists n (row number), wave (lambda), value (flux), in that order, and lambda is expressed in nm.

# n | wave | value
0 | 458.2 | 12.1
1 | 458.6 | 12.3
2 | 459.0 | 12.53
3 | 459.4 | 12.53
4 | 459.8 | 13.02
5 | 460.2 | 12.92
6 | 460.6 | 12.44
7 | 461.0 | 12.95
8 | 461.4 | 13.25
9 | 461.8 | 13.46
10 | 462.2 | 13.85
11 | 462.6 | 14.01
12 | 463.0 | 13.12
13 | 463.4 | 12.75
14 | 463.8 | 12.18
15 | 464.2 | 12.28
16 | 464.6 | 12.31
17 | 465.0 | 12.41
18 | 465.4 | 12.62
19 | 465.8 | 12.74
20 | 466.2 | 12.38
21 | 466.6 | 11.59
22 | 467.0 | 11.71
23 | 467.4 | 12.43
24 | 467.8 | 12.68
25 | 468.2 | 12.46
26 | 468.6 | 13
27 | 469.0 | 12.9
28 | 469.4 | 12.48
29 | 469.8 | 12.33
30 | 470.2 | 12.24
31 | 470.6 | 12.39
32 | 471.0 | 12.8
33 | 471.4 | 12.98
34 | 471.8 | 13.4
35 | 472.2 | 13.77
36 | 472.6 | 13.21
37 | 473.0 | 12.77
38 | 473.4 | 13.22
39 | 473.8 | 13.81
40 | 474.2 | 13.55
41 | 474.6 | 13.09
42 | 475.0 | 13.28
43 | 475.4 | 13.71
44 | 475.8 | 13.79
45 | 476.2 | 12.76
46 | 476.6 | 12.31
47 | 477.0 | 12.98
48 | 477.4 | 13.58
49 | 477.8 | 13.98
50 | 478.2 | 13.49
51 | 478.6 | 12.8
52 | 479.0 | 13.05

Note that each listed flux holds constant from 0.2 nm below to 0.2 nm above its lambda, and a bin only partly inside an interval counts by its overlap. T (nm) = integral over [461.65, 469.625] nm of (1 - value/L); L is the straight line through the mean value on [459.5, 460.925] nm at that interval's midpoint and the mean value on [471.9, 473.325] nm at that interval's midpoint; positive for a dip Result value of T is 0.20 nm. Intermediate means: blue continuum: 12.8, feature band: 12.7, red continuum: 13.3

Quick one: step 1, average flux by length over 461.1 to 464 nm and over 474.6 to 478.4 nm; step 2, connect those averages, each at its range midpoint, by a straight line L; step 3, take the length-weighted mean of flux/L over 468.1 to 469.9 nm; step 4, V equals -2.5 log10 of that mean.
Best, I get 0.050 mag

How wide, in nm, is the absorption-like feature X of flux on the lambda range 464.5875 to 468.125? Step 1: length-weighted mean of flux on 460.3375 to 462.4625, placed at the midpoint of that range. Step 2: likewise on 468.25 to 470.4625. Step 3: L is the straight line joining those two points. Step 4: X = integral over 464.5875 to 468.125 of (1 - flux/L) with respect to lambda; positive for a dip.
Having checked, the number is 0.13 nm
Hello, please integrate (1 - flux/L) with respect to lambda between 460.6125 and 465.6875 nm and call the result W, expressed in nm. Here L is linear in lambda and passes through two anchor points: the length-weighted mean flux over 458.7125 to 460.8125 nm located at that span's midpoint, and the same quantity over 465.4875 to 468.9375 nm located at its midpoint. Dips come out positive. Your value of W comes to -0.15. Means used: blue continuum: 12.7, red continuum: 12.4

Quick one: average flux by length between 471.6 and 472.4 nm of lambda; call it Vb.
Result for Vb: 13.6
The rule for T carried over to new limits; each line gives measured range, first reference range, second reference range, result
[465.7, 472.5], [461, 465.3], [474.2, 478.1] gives 0.26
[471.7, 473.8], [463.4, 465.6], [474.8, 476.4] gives -0.03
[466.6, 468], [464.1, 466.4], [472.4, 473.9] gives 0.05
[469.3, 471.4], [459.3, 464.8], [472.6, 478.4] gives 0.11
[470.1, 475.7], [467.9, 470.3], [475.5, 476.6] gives -0.13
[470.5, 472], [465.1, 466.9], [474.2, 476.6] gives -0.01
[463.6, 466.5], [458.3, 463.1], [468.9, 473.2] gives 0.12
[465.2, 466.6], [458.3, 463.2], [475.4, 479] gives 0.07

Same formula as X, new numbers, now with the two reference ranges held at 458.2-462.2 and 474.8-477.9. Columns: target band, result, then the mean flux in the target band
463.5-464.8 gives 0.07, 12.3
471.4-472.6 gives -0.02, 13.4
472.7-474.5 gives -0.02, 13.3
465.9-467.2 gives 0.11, 12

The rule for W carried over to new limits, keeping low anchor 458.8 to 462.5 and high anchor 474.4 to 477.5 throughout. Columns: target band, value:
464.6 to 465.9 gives 0.053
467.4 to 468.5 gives 0.043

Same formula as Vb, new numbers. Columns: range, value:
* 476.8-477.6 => 13.3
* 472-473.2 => 13.3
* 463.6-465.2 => 12.3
